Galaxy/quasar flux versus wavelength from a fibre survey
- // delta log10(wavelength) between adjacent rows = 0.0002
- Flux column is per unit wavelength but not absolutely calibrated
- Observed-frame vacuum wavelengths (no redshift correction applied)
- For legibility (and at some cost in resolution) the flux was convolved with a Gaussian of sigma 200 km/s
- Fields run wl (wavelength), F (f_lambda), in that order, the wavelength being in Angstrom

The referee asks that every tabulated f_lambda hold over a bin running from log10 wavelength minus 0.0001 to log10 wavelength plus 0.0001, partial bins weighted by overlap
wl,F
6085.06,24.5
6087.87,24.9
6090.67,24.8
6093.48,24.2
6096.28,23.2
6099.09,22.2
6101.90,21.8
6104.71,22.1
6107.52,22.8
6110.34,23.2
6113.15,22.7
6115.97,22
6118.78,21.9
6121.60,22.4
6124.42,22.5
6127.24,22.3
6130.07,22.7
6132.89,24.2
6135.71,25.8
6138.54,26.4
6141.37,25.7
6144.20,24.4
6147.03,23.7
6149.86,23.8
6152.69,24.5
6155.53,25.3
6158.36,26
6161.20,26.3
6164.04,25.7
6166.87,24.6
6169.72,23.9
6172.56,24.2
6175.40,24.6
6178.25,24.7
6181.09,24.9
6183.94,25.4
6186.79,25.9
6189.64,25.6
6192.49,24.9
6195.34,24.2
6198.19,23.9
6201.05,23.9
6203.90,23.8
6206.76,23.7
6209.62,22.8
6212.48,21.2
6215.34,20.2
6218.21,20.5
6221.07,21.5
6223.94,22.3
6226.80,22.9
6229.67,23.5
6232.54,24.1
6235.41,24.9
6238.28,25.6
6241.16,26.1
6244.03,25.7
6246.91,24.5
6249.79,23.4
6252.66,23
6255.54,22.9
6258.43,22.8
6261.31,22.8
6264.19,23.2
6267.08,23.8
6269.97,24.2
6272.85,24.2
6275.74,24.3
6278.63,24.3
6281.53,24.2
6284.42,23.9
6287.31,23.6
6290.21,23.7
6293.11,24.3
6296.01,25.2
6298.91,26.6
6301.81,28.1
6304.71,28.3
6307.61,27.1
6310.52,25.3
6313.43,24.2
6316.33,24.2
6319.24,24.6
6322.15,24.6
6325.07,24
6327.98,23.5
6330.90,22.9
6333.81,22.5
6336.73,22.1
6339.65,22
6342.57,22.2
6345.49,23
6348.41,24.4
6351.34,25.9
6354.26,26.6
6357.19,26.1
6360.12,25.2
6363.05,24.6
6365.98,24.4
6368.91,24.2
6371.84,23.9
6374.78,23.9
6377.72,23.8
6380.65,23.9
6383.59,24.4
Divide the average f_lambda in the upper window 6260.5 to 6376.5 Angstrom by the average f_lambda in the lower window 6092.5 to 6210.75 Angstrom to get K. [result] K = 1.02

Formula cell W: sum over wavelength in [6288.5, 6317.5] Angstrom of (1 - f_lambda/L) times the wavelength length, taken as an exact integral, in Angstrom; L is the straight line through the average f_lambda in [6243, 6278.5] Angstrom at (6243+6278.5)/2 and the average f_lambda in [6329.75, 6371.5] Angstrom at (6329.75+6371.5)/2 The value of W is -2.2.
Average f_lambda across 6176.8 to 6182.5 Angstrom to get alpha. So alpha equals 24.8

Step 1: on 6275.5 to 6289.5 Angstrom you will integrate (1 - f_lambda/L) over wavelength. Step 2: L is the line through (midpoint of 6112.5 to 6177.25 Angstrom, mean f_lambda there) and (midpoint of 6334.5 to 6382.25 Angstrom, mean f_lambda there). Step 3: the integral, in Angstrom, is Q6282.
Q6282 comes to 0.1 Angstrom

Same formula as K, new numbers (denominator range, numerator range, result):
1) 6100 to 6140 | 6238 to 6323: 1.07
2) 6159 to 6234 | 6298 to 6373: 1.03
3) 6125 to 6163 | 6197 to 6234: 0.92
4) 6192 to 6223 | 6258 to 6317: 1.09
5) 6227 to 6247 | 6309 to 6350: 0.95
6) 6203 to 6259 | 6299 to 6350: 1.05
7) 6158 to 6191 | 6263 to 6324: 0.99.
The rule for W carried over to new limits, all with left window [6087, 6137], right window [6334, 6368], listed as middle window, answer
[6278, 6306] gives -1.6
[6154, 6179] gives -1.8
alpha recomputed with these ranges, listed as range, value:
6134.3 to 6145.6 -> 25.6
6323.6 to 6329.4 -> 23.7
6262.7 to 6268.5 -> 23.5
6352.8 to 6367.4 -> 25.4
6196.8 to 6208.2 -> 23.8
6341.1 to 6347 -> 22.6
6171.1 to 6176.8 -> 24.4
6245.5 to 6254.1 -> 23.6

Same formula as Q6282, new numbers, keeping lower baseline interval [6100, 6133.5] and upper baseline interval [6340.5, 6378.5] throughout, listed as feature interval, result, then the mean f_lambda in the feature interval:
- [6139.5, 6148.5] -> -0.78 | 24.7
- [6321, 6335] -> 0.40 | 23.5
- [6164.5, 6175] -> -0.68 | 24.4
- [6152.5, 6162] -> -1.16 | 25.6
